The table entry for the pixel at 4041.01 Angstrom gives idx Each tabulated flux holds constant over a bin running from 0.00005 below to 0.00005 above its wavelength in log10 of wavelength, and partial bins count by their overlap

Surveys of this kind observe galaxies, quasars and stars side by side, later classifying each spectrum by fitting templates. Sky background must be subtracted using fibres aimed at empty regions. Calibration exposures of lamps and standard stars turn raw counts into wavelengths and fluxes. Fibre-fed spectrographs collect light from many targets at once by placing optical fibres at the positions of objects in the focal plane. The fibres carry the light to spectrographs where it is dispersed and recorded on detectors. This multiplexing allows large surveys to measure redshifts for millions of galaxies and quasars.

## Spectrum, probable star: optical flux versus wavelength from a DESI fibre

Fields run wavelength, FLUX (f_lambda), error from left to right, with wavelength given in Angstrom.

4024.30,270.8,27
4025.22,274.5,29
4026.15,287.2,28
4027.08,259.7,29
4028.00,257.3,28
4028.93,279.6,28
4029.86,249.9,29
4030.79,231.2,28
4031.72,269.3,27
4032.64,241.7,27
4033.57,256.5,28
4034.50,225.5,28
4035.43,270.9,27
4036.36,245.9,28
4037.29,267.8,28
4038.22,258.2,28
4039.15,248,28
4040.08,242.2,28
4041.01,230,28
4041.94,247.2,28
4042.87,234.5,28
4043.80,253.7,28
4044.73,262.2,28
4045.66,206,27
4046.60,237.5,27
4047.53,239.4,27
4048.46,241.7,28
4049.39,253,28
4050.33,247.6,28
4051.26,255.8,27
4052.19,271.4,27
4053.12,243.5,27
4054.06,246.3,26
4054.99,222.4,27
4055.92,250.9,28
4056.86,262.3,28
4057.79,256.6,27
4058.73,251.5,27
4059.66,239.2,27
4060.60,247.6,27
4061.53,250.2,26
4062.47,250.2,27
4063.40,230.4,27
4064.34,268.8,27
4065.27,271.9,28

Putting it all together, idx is 230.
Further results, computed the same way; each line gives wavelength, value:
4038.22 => 258.2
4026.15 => 287.2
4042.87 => 234.5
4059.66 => 239.2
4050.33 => 247.6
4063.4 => 230.4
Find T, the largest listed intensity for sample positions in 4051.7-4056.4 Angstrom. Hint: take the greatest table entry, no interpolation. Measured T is 271.4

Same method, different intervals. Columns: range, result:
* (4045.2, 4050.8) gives 253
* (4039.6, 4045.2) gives 262.2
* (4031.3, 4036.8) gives 270.9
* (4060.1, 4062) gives 250.2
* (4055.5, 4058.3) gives 262.3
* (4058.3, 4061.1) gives 251.5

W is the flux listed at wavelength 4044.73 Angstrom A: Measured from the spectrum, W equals 262.2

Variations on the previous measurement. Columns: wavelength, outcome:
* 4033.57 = 256.5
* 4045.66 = 206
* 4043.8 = 253.7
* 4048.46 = 241.7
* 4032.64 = 241.7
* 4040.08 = 242.2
